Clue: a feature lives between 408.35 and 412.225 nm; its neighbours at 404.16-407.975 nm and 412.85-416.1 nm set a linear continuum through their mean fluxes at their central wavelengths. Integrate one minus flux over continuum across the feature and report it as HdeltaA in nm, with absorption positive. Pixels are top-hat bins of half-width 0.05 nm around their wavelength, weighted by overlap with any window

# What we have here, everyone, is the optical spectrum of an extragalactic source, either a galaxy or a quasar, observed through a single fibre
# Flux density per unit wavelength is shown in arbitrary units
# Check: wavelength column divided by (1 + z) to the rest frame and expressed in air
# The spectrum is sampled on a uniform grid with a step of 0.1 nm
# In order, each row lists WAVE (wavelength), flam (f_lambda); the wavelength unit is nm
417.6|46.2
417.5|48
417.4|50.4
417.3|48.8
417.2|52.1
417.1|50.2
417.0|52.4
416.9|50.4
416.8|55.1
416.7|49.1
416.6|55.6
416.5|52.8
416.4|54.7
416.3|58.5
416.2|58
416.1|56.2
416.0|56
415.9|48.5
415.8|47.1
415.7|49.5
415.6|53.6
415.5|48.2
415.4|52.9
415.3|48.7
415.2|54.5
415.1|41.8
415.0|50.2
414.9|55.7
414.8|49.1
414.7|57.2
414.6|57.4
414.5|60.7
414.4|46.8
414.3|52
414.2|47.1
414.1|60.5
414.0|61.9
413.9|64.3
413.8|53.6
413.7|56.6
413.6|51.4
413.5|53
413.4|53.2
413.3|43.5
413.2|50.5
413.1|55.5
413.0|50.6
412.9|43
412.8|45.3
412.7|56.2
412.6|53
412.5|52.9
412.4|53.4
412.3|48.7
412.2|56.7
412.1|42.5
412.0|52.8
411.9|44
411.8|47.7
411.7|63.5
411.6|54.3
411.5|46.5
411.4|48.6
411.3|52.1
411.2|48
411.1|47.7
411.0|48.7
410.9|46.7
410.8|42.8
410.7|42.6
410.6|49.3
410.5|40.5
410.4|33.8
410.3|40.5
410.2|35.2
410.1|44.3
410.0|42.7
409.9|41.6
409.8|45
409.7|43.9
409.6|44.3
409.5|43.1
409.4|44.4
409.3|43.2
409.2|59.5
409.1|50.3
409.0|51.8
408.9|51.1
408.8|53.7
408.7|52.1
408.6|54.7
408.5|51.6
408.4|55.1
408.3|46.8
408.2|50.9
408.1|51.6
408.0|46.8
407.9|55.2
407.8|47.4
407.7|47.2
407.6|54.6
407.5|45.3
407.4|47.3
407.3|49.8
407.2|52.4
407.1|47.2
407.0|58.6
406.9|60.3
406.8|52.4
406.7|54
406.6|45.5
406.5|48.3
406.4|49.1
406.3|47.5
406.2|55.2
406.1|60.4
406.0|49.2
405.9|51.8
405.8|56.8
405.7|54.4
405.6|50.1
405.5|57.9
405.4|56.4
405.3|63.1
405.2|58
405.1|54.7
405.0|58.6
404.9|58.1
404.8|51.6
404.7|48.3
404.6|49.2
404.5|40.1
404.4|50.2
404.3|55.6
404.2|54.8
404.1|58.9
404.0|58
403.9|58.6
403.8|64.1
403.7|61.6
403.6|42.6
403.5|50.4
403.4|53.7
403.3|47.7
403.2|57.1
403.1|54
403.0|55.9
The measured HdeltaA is 0.36 nm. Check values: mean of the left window 52.5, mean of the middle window 47.6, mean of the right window 52.4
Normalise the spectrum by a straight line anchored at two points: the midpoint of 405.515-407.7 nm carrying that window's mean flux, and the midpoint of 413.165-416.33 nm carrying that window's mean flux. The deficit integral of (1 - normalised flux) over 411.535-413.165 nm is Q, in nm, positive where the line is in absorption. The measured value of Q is 0.046 nm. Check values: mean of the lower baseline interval 51.9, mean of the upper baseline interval 53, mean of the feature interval 51.2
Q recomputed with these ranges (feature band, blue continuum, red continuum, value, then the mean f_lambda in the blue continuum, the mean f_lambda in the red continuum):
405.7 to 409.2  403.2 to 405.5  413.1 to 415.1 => 0.16 nm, 54.4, 53.7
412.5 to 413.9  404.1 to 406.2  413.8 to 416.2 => 0.04 nm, 54.1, 53.2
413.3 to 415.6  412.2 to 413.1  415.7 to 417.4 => -0.07 nm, 51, 52.7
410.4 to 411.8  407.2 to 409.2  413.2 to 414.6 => 0.12 nm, 51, 54.2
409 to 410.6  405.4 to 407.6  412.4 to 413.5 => 0.23 nm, 52.2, 50.6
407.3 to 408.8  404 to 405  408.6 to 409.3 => 0.06 nm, 52.5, 52.5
